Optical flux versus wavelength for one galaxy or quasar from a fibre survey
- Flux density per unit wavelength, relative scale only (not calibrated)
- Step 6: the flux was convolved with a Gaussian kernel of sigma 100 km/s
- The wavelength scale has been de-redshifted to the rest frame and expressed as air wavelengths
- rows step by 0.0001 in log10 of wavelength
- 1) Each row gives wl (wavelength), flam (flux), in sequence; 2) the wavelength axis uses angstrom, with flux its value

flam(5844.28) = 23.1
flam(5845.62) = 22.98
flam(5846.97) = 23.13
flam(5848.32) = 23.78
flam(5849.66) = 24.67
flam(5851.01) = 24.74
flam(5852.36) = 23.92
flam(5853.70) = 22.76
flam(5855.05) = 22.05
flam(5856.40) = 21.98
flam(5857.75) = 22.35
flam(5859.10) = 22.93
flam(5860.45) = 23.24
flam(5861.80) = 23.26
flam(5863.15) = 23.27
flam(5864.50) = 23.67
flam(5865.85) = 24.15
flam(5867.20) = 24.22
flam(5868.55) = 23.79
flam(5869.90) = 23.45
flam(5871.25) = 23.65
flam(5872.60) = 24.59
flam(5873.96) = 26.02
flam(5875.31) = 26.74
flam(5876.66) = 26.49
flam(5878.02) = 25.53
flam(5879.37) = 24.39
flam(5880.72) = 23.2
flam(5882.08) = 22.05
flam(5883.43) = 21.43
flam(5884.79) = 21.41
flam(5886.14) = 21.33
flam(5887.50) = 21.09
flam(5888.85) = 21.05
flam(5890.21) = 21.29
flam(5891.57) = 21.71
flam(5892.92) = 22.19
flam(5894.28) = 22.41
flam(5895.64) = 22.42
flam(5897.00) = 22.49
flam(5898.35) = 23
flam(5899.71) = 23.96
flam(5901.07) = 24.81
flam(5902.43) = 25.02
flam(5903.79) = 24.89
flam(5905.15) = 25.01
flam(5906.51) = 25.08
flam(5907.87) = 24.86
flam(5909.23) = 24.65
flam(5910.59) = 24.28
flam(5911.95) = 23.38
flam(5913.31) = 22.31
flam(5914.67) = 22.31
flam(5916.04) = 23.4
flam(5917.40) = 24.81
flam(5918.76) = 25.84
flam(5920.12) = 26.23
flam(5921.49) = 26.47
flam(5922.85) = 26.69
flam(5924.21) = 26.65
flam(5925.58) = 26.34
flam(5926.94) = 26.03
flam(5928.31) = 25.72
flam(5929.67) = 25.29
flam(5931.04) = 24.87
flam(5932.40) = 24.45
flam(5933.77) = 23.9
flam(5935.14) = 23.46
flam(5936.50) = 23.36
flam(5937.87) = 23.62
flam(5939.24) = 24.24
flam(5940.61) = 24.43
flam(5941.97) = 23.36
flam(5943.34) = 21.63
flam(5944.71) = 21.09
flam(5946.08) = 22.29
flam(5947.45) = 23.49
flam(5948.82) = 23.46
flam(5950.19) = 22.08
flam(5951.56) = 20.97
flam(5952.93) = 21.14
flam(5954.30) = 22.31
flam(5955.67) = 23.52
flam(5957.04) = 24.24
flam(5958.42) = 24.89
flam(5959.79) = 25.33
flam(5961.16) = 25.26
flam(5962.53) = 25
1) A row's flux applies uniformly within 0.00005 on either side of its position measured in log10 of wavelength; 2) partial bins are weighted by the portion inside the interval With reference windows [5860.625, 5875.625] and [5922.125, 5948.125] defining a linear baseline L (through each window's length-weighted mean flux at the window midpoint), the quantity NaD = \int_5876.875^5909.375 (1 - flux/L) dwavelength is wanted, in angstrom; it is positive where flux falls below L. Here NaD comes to 1.4 angstrom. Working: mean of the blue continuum 24.2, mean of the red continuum 24.3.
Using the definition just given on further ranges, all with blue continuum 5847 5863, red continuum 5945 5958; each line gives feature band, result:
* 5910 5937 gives -2.4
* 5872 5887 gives -0.5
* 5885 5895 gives 0.6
